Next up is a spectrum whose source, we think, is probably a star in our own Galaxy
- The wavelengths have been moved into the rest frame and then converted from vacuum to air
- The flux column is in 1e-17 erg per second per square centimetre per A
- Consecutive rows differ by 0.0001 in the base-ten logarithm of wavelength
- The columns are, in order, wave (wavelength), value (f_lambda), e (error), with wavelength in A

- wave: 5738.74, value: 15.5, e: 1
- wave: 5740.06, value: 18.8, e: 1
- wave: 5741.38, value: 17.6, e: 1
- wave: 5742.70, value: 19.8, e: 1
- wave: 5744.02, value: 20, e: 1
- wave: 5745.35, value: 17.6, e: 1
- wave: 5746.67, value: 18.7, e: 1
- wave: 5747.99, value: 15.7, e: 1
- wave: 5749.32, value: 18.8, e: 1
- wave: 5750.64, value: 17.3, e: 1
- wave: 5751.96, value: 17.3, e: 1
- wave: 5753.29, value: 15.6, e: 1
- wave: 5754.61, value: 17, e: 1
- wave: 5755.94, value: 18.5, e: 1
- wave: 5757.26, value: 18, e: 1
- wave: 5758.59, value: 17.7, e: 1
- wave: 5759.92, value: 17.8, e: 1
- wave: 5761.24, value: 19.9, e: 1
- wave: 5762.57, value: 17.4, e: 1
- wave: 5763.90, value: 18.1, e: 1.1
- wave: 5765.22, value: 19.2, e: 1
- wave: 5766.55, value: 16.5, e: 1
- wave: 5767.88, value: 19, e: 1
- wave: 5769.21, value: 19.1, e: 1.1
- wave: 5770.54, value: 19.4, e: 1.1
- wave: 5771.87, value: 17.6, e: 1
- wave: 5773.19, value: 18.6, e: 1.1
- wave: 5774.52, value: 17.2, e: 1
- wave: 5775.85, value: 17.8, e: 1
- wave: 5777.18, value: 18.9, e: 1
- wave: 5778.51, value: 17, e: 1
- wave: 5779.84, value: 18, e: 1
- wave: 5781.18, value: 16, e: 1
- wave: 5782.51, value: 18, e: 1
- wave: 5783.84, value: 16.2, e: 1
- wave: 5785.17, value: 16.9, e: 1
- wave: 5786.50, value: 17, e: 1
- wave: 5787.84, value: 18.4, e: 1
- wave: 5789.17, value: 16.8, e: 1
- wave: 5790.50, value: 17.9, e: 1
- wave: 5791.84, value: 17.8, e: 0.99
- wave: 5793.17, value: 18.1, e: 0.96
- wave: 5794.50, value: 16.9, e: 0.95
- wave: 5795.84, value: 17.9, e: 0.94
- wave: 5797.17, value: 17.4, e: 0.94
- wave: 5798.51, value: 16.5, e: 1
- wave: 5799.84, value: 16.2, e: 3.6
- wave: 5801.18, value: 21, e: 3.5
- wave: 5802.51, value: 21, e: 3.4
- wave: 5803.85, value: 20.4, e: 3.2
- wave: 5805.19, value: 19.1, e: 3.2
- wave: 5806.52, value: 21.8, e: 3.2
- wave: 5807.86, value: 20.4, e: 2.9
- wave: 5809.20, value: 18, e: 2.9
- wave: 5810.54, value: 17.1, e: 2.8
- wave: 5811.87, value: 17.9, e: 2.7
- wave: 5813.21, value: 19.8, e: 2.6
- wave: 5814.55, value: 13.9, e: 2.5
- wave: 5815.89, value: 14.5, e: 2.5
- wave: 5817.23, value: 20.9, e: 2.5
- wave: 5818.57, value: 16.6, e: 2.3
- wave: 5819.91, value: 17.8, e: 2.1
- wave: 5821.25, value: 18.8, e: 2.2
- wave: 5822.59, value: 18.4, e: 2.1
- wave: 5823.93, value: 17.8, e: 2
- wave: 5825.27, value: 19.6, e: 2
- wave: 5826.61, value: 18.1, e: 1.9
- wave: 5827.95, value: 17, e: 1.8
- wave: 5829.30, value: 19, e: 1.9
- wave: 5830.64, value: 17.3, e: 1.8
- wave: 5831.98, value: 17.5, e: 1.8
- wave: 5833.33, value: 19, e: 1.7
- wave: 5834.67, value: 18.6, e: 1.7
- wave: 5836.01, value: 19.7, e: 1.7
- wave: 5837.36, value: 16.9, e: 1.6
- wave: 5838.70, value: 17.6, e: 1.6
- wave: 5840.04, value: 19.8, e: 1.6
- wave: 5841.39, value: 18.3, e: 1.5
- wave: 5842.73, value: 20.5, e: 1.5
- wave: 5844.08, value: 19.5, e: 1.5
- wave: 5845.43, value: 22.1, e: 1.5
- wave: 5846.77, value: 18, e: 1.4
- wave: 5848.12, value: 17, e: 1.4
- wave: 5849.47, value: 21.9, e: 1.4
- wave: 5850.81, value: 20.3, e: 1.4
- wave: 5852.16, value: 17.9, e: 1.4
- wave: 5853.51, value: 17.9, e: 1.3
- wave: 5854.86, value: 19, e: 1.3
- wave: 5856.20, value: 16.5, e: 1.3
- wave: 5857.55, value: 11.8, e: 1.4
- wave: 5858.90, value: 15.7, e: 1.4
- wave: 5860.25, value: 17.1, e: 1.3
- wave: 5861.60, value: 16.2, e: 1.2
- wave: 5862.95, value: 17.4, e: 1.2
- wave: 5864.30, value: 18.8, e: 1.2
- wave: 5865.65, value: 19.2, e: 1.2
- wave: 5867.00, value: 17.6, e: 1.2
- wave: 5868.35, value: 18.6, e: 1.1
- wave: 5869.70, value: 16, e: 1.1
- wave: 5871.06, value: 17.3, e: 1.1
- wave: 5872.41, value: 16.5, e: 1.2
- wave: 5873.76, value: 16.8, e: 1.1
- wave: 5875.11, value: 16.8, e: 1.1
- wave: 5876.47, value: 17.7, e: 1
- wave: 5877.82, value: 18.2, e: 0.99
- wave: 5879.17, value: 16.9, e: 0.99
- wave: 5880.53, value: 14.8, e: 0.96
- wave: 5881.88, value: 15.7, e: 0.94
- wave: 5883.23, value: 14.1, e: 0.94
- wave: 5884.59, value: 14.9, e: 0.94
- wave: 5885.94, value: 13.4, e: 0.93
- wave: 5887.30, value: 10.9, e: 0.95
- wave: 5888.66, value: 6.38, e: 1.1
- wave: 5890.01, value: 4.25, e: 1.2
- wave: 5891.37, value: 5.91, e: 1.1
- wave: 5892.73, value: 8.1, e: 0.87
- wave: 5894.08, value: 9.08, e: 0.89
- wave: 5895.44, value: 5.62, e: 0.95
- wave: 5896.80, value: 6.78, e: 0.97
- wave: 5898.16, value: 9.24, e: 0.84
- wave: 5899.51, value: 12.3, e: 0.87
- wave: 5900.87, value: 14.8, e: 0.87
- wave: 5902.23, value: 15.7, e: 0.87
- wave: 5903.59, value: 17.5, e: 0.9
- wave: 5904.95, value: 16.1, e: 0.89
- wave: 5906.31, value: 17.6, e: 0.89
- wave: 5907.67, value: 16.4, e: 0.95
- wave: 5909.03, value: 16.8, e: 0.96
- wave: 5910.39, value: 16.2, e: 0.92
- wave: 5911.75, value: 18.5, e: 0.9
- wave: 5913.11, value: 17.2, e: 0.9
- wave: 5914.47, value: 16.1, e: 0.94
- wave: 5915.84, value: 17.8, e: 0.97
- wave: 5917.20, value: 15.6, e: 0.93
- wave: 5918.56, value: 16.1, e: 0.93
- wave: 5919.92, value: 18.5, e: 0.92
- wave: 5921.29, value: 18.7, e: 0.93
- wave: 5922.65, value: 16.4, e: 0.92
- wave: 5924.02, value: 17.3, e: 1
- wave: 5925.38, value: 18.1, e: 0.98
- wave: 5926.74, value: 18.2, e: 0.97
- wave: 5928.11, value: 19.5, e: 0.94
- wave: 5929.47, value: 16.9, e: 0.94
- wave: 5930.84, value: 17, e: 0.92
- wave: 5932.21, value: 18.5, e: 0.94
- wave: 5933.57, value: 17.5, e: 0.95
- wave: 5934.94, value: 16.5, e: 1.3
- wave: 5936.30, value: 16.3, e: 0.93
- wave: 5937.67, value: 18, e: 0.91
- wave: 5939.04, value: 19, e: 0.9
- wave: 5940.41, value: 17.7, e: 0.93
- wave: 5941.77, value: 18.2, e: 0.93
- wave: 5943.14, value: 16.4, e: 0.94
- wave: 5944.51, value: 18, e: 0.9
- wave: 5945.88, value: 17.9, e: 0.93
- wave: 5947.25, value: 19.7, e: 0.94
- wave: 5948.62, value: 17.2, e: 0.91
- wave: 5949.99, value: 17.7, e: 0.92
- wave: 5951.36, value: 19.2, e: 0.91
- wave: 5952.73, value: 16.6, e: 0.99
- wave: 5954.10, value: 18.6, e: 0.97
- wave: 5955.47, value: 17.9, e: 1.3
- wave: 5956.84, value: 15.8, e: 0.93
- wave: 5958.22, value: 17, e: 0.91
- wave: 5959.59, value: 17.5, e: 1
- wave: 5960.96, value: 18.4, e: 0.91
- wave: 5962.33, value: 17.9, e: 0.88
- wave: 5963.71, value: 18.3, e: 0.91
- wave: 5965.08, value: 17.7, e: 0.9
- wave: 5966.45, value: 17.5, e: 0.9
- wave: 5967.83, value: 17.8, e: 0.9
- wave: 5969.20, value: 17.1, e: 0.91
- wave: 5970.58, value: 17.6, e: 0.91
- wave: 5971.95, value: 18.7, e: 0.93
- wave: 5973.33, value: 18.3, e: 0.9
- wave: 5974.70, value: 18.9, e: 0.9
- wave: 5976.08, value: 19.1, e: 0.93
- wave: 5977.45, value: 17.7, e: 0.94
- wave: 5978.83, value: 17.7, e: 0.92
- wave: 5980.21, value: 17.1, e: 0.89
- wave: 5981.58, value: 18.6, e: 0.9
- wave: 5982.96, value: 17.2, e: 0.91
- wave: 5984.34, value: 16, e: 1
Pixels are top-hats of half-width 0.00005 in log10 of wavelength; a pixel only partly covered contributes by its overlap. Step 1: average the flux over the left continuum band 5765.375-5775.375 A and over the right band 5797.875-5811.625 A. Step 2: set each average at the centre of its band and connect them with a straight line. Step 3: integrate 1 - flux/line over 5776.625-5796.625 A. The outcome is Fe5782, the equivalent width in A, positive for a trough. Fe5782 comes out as 1.3 A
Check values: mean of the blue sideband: 18.2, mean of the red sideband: 19.1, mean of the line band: 17.4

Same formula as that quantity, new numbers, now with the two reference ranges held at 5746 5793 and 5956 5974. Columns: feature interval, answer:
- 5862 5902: 9.2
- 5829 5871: -1.0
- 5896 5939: 3.1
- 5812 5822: 0.1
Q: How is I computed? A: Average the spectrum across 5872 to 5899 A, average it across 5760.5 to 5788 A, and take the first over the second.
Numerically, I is 0.67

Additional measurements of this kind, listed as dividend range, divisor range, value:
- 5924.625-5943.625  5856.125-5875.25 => 1.05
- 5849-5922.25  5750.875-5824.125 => 0.85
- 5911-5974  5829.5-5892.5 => 1.07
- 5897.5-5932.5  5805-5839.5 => 0.91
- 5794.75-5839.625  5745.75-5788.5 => 1.03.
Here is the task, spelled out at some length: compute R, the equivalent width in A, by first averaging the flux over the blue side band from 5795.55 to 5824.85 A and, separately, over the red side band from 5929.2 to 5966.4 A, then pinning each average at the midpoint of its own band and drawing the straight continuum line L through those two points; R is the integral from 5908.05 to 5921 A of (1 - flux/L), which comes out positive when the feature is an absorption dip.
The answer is 0.6 A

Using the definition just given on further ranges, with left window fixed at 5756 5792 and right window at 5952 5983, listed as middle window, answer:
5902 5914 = 0.61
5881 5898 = 7.80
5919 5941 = 0.09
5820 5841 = -0.56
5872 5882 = 0.62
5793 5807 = -0.69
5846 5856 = -0.53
